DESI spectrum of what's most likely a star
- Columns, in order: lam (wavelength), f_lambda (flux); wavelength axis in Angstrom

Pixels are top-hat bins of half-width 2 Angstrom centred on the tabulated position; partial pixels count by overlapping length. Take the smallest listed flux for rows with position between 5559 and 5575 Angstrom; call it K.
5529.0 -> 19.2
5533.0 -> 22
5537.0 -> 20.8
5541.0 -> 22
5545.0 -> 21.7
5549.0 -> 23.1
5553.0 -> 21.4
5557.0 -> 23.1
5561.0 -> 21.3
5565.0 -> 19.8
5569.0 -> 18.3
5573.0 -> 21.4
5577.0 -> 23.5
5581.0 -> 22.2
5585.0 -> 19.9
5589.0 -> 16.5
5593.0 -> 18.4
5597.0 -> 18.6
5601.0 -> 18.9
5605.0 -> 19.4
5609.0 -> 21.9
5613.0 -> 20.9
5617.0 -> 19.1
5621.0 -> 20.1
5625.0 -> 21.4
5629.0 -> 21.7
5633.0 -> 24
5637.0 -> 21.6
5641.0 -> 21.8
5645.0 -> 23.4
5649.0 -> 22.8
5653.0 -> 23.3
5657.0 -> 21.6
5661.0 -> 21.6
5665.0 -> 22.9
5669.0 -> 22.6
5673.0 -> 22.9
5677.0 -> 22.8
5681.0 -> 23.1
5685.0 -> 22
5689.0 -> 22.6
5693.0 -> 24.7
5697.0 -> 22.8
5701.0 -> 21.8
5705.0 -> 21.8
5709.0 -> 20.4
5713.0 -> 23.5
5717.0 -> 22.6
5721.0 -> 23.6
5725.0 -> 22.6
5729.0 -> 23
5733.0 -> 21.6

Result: 18.3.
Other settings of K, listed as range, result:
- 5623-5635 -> 21.4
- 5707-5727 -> 20.4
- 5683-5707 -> 21.8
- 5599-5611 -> 18.9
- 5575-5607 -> 16.5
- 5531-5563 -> 20.8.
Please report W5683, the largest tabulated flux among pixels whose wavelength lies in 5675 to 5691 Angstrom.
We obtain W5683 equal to 23.1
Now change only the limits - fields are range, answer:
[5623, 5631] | 21.7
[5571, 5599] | 23.5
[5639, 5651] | 23.4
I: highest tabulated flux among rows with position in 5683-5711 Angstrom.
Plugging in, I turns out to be 24.7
